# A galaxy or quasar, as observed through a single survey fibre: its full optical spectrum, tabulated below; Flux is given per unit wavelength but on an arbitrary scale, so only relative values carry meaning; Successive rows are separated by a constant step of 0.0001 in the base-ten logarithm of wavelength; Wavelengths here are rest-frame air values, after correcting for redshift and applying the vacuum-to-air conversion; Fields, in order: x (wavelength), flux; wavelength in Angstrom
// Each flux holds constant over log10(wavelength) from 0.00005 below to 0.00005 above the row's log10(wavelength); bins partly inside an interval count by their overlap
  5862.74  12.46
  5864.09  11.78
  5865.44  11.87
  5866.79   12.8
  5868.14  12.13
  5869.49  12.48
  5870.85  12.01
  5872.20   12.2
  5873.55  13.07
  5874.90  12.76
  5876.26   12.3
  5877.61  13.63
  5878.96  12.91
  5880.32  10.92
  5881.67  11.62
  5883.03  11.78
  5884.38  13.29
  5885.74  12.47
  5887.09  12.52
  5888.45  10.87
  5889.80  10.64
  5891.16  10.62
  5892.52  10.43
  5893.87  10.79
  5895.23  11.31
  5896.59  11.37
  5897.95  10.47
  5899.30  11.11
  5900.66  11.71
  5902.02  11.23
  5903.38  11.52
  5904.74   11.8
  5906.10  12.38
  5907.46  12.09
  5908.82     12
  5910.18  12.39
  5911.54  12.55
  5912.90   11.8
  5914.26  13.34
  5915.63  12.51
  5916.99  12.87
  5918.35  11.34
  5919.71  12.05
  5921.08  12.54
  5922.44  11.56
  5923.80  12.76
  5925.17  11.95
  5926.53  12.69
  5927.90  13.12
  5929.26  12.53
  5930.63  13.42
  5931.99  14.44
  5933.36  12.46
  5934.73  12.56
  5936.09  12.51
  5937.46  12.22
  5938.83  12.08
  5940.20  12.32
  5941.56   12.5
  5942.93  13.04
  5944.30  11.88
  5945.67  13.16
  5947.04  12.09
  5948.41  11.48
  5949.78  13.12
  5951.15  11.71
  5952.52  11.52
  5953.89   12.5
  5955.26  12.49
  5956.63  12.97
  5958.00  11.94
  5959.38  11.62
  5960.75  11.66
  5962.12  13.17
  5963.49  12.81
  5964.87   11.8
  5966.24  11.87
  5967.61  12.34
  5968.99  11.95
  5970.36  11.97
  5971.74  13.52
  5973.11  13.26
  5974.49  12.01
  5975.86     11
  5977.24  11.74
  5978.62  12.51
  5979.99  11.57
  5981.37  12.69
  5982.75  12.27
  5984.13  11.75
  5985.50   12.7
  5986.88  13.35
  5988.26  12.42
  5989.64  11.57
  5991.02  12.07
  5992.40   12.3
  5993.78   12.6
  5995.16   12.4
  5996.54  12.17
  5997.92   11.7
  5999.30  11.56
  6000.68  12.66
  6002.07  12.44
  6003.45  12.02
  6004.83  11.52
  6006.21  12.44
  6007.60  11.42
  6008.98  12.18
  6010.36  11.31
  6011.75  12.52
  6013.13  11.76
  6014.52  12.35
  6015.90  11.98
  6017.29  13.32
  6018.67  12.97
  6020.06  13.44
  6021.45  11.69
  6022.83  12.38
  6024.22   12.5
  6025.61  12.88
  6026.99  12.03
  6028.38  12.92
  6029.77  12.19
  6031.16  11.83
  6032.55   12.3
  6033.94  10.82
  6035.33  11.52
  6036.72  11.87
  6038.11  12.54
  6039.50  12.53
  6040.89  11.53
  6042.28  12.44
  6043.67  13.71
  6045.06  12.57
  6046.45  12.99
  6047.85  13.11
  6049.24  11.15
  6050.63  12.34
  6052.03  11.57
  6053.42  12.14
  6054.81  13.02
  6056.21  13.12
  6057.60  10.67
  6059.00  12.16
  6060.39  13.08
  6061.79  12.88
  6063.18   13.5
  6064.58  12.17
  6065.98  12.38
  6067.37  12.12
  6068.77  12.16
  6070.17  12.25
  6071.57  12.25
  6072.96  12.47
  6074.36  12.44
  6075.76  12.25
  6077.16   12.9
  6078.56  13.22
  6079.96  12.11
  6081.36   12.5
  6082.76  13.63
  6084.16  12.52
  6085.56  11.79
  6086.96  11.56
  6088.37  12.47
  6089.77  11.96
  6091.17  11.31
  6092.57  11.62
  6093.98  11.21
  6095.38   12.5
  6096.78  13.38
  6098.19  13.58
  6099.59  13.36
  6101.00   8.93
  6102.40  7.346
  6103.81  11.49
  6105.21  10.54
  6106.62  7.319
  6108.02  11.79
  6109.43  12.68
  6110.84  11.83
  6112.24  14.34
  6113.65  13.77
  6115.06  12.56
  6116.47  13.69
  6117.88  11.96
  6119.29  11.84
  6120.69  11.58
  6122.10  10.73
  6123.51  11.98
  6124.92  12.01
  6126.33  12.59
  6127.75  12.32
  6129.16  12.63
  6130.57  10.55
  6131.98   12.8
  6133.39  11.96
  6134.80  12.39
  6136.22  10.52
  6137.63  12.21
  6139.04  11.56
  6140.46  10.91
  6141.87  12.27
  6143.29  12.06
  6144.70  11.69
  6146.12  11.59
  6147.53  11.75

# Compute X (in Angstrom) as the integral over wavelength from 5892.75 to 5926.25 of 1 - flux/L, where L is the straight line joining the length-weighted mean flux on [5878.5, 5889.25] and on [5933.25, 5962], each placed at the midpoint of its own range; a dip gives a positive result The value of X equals 0.67 Angstrom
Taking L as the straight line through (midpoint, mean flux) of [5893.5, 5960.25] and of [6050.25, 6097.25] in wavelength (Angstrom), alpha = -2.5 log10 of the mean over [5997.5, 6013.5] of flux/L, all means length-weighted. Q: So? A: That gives 0.03 mag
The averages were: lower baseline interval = 12.2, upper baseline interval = 12.3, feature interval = 12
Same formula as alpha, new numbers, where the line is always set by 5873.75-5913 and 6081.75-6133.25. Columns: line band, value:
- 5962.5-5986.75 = -0.039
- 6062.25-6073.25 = -0.049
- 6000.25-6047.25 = -0.038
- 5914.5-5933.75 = -0.072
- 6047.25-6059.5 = -0.024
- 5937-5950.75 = -0.051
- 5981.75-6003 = -0.039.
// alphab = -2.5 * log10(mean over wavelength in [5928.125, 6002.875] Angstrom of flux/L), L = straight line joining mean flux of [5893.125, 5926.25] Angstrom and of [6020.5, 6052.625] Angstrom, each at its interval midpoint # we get -0.03 mag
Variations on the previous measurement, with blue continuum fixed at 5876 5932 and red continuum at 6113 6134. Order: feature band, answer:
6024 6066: -0.02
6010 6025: -0.03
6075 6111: 0.04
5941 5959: -0.02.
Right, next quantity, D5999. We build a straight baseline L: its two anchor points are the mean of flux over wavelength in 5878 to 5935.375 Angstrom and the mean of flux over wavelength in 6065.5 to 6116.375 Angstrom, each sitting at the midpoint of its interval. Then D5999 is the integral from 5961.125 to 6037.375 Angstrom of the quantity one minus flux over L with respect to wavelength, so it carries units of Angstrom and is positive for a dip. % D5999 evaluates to -1.2 Angstrom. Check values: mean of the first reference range 12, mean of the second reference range 12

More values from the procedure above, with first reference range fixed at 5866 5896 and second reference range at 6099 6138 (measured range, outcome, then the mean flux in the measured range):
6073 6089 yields -1.0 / 12.5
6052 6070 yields -1.0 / 12.4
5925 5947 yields -1.4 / 12.7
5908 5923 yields -0.4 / 12.3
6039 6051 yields -0.7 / 12.5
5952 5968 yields -0.5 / 12.2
